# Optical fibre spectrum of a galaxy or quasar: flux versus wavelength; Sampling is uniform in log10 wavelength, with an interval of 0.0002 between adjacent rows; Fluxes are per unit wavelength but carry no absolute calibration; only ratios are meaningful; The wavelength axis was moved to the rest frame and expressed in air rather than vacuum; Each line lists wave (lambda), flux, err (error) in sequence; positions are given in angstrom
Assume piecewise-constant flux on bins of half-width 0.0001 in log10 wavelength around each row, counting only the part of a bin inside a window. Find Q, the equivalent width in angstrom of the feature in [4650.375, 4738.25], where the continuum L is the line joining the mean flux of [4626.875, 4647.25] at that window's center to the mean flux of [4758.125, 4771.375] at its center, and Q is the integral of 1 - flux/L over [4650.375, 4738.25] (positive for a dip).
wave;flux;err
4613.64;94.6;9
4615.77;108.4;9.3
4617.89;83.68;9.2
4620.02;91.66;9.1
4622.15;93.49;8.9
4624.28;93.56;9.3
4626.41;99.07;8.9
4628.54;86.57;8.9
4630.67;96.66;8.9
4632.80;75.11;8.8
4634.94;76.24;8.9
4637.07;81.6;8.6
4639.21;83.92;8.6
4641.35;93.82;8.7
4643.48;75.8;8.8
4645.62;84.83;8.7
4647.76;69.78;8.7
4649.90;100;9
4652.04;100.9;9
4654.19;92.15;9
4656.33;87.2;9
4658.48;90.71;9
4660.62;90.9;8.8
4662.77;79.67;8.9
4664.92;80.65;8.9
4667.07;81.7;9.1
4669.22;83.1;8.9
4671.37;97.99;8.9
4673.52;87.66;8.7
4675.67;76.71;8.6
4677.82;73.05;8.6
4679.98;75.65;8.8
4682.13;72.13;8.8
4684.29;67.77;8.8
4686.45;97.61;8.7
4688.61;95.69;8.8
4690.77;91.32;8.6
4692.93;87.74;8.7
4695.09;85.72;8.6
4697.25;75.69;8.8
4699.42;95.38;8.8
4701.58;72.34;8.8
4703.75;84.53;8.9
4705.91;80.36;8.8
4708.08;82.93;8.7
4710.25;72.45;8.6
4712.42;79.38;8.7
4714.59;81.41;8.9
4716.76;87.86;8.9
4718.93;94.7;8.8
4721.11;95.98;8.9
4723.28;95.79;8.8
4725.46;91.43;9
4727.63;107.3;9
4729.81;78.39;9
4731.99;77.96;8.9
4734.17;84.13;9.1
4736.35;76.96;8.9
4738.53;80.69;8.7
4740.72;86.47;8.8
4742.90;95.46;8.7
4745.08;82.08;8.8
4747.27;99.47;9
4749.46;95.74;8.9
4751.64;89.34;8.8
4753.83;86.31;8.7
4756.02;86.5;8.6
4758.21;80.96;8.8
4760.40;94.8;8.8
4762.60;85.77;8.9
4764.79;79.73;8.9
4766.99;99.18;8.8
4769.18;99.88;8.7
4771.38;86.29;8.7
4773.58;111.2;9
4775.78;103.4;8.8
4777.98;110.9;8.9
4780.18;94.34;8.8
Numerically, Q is 1.5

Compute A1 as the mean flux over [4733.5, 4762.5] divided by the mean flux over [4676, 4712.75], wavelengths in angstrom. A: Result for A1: 1.1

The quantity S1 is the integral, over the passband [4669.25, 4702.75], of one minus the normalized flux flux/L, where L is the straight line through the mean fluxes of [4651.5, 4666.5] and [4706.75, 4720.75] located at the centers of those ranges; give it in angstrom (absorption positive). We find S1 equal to 1.0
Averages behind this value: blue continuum 88.2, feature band 83.5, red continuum 83.7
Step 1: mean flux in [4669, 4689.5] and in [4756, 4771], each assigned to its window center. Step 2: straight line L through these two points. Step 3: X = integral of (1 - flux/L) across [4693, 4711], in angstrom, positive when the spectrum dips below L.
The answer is 0.6 angstrom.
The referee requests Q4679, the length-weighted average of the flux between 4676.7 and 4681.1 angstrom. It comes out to 74.4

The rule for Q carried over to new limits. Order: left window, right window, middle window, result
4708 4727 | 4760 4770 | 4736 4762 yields 0.6 angstrom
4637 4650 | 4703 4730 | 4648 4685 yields 0.1 angstrom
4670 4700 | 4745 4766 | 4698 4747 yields 0.3 angstrom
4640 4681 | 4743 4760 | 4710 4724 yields 0.1 angstrom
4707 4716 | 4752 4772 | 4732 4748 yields -0.2 angstrom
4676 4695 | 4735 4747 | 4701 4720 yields 0.4 angstrom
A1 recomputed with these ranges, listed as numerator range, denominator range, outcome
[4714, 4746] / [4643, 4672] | 1.01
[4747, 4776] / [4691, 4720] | 1.11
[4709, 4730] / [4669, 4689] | 1.08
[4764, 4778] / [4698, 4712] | 1.21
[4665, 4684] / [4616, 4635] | 0.89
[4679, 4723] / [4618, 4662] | 0.96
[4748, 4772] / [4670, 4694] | 1.07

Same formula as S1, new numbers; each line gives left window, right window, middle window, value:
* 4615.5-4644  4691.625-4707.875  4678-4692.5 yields 0.2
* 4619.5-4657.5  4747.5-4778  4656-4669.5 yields 0.6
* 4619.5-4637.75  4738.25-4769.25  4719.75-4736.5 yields 0.0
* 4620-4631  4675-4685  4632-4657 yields 0.3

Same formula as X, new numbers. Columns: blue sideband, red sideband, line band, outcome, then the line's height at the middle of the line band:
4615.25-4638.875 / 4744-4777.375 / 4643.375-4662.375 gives 0.3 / 89.7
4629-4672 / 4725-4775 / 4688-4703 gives 0.3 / 87.6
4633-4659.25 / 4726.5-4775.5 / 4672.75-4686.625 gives 1.6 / 87.1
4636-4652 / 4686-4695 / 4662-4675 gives 0.6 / 88.8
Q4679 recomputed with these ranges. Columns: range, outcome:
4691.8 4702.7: 83.4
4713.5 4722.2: 90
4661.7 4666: 80.1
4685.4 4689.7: 96.6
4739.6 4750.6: 91.8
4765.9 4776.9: 100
